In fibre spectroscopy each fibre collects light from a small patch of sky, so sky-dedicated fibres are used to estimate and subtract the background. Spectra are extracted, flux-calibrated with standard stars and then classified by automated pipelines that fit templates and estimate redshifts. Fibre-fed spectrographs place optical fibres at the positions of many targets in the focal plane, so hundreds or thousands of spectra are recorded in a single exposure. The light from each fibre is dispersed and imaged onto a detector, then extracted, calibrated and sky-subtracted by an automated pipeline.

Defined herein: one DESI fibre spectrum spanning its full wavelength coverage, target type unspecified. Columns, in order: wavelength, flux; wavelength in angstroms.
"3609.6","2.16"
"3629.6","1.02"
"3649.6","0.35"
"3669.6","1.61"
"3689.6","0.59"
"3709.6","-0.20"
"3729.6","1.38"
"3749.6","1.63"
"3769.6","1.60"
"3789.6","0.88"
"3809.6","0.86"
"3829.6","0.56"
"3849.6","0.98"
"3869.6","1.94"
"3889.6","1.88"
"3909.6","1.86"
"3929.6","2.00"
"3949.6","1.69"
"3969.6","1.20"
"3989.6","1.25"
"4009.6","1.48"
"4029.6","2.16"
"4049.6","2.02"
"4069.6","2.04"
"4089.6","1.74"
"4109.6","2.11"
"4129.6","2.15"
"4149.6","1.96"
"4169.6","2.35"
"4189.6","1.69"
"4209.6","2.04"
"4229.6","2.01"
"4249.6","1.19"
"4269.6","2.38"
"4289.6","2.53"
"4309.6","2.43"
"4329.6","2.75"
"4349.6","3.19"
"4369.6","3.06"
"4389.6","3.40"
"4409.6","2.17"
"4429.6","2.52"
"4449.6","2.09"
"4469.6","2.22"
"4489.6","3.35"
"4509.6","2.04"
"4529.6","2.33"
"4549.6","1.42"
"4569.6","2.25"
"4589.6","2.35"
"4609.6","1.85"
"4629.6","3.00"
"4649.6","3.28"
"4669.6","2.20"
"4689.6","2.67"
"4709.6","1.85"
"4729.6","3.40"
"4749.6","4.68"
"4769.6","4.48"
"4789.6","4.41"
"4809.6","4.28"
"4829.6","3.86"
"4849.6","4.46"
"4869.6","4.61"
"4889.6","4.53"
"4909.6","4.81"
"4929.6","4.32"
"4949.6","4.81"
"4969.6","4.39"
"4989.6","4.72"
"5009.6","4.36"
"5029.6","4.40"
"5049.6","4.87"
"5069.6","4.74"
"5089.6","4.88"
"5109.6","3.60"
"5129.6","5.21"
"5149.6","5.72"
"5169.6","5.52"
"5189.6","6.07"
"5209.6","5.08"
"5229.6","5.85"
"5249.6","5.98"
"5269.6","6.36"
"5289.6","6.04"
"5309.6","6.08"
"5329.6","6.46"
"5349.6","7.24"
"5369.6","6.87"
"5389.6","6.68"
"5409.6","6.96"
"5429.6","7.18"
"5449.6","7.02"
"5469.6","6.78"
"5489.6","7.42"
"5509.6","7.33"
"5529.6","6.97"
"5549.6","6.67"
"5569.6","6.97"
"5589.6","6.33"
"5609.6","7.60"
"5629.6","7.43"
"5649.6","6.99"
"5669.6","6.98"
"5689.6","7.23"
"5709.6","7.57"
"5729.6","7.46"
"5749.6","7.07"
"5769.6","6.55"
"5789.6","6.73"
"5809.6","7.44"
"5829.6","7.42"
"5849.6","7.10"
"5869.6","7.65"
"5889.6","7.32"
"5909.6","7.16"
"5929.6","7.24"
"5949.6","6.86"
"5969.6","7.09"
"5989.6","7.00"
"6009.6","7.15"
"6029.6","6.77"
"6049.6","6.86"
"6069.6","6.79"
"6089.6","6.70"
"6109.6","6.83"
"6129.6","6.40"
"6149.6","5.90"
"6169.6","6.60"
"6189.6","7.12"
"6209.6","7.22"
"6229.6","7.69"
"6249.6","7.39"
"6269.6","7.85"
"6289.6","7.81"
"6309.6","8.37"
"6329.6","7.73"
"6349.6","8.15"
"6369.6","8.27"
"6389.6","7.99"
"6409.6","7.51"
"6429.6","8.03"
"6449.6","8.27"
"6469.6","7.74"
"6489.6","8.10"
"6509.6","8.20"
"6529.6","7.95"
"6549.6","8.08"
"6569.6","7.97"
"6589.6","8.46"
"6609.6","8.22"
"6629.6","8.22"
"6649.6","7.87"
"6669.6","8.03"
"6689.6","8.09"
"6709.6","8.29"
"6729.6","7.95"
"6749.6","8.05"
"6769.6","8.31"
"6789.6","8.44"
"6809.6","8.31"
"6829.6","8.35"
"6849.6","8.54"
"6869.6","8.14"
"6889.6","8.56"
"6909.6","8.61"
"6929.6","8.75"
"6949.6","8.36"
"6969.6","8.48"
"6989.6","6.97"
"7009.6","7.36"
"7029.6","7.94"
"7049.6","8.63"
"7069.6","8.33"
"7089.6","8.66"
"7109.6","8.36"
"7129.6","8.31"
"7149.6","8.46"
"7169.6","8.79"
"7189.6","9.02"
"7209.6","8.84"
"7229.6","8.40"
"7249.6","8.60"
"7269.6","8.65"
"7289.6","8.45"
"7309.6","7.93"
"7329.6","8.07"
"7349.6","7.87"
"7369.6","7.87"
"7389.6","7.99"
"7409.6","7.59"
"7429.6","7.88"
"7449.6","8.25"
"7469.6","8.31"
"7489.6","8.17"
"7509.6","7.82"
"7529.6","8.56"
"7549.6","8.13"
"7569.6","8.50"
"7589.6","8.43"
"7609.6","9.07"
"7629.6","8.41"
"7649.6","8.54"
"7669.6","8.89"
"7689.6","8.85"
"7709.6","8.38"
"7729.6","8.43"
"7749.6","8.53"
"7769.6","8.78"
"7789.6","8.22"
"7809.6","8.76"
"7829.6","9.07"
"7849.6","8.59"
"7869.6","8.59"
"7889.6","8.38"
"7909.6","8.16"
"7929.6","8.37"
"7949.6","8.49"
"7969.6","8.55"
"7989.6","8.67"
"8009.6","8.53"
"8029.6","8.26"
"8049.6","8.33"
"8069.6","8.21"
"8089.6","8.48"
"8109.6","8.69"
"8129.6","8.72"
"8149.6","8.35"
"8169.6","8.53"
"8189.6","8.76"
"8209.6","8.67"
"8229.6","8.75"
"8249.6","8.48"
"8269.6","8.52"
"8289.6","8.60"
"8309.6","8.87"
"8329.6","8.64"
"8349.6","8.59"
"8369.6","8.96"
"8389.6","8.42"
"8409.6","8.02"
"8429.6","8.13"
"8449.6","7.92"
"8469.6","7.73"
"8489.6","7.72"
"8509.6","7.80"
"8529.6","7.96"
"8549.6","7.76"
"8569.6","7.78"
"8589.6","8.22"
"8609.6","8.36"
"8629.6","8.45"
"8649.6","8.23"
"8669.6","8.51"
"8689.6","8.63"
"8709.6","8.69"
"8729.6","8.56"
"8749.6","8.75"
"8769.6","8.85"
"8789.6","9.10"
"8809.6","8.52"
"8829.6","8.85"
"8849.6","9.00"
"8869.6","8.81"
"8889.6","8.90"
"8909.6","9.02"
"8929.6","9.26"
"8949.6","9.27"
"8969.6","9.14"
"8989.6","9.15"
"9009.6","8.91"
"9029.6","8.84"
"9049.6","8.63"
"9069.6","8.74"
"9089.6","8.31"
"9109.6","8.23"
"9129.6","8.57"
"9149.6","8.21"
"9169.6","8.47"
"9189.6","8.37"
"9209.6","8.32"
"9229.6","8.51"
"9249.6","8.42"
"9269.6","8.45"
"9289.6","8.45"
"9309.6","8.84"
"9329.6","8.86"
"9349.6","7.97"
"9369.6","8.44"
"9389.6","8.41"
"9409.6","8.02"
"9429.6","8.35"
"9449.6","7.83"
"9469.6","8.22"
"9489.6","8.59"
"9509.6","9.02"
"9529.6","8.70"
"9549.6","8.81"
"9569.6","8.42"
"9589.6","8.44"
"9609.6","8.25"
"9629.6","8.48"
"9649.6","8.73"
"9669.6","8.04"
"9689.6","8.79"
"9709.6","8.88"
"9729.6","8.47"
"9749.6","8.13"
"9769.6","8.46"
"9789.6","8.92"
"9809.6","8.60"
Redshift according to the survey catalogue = 0.187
